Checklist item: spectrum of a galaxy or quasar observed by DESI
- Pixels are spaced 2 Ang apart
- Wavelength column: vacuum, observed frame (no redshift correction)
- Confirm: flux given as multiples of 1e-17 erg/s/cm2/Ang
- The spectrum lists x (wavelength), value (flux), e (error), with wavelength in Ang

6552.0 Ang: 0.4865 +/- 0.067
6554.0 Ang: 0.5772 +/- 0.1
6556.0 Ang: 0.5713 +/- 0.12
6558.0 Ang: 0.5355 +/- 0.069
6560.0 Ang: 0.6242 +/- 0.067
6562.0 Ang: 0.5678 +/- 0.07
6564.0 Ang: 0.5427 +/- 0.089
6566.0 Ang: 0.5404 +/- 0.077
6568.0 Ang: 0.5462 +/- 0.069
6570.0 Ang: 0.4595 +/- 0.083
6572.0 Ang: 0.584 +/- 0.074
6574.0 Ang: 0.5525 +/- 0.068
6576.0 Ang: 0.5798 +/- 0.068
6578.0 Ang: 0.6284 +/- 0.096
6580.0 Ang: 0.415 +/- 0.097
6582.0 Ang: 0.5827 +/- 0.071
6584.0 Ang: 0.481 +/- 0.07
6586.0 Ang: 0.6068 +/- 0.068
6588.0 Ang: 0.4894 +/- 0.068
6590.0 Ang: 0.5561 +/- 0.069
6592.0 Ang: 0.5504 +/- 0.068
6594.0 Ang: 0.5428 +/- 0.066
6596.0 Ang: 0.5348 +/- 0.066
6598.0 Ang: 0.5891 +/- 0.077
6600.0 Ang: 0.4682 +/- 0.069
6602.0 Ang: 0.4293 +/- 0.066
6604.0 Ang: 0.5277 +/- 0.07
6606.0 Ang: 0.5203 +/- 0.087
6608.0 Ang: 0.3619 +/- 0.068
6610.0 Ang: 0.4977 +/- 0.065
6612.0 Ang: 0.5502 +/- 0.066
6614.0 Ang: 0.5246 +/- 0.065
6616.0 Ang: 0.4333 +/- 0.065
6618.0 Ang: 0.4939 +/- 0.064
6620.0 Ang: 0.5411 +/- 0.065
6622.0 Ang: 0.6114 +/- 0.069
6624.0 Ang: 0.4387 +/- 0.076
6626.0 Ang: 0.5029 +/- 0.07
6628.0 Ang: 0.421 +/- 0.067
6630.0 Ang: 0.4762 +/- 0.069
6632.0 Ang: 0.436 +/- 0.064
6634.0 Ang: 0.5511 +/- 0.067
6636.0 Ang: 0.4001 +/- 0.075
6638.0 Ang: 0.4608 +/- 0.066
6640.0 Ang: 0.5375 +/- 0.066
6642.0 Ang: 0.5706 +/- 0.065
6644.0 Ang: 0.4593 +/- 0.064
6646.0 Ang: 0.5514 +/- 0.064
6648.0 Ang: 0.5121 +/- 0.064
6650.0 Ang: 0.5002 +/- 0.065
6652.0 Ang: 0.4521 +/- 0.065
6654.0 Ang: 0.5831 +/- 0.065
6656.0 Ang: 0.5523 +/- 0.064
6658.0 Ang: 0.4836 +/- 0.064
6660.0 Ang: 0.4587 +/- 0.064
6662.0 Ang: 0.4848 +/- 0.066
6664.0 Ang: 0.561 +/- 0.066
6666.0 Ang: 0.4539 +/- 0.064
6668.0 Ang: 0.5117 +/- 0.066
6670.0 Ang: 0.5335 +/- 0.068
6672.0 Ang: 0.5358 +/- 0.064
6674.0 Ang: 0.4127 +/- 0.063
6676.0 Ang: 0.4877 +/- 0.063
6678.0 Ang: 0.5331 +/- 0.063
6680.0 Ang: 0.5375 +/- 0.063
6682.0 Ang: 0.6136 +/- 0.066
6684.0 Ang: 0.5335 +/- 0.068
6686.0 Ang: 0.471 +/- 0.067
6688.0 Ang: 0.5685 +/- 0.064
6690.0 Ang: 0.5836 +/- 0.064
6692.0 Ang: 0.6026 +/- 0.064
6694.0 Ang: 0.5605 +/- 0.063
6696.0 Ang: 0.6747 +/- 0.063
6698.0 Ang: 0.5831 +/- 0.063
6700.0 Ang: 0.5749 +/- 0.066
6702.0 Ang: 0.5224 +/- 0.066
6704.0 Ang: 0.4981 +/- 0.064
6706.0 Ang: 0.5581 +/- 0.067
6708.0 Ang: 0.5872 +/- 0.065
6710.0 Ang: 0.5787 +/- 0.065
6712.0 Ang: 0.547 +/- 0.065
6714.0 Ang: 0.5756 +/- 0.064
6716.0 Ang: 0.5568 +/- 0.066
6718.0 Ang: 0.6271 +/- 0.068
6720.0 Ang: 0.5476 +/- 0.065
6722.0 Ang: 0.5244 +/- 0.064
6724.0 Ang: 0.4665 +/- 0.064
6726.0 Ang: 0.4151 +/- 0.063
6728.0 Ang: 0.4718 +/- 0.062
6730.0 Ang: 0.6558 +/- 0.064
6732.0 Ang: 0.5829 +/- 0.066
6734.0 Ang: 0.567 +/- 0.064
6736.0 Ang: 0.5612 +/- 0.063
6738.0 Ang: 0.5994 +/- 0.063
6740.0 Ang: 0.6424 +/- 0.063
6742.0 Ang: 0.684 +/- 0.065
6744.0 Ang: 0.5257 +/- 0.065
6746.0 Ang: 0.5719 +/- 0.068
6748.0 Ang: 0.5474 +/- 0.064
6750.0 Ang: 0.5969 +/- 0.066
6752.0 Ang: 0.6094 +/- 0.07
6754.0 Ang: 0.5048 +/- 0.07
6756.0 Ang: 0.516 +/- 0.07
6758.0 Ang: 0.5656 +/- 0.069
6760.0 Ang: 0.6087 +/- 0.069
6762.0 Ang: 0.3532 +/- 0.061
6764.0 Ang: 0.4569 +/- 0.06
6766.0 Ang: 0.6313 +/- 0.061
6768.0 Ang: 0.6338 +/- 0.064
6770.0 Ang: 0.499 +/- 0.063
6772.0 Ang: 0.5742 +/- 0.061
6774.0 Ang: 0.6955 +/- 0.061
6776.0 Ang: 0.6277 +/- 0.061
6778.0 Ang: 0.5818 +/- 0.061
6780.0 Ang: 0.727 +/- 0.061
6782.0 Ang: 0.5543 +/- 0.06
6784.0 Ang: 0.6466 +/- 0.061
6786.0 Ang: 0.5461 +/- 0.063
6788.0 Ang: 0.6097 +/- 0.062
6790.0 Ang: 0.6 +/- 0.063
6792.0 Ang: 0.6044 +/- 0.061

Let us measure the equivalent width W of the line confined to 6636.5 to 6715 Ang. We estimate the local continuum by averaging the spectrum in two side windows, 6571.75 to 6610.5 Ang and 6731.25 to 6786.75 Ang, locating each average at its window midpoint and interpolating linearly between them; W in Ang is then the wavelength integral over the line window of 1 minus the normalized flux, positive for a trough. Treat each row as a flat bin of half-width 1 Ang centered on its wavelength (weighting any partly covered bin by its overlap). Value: 2.8 Ang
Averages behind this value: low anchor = 0.524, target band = 0.533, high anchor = 0.579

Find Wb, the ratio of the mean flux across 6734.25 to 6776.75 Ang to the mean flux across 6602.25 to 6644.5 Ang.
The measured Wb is 1.16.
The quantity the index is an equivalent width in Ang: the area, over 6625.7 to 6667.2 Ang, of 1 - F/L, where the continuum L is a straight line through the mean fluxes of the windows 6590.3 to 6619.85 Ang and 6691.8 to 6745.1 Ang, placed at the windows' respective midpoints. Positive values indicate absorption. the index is 2.5 Ang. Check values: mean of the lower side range 0.504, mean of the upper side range 0.566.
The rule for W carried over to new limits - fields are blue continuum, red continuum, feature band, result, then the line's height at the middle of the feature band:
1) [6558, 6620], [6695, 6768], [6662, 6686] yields 1.32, 0.546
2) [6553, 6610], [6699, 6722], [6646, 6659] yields 0.74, 0.548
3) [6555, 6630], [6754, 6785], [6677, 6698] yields -0.64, 0.552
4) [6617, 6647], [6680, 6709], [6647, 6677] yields 1.58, 0.53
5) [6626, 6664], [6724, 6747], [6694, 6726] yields -0.64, 0.546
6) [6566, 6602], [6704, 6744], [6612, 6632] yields 1.83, 0.543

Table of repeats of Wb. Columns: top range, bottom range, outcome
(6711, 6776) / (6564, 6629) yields 1.08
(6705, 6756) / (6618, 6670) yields 1.12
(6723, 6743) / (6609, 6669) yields 1.13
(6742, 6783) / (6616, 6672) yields 1.14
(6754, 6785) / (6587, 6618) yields 1.14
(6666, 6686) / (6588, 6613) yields 1.01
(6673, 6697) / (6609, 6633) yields 1.11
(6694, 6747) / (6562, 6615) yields 1.07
